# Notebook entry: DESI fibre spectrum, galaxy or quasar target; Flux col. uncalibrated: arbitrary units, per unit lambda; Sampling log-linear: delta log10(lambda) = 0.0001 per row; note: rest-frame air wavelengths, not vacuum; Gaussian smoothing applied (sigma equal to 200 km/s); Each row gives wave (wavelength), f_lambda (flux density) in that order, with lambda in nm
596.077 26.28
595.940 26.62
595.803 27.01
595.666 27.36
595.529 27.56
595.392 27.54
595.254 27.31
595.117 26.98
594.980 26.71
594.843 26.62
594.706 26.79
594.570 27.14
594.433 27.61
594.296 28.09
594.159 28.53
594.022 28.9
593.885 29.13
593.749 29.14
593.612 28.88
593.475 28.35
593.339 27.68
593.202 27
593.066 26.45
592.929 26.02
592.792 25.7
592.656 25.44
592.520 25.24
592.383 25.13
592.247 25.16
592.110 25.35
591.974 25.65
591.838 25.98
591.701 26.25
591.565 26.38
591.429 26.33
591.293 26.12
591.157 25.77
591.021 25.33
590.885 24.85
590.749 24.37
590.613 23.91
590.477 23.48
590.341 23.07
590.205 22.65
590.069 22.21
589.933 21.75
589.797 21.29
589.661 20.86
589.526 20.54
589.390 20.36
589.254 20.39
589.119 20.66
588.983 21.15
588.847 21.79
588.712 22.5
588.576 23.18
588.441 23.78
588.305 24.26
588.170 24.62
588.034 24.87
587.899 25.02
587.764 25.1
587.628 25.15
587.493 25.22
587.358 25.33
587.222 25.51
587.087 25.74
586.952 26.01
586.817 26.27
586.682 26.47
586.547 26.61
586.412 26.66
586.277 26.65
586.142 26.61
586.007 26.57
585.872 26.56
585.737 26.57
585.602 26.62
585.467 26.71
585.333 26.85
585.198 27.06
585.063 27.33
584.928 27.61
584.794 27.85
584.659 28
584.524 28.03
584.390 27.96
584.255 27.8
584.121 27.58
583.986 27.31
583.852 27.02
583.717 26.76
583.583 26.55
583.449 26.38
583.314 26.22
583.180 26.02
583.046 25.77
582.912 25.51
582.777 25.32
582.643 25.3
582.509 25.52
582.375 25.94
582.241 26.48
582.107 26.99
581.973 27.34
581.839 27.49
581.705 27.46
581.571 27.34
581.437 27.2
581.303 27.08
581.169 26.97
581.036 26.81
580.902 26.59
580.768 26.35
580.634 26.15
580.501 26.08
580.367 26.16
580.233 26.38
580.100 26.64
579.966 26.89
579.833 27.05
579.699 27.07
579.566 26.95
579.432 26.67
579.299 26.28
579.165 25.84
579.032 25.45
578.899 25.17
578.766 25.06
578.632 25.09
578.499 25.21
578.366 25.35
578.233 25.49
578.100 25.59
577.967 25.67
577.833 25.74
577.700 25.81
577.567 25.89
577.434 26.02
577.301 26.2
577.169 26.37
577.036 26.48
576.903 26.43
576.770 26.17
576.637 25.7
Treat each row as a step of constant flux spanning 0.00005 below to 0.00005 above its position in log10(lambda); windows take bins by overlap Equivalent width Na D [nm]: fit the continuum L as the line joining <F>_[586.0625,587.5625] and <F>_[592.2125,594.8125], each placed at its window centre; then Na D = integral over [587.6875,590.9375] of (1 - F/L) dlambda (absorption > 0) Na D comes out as 0.46 nm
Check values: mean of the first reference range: 26.1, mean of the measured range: 22.8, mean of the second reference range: 27.2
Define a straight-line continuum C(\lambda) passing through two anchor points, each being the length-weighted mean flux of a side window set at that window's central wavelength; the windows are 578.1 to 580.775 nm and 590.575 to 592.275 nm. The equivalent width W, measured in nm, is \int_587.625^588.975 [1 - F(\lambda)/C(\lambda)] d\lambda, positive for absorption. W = 0.10 nm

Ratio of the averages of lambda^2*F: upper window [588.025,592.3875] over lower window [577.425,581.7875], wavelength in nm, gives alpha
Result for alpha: 0.93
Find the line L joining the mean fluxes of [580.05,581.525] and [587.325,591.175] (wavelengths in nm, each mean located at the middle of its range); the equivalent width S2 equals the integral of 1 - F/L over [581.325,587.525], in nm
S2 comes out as -0.385 nm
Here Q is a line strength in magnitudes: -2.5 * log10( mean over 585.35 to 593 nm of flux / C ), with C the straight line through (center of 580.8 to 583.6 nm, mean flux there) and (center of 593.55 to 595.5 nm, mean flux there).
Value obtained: 0.11 mag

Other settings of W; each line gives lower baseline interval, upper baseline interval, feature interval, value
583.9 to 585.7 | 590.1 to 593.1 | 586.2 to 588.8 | 0.132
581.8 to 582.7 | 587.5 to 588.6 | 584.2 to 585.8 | -0.113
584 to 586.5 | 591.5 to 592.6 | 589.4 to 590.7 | 0.196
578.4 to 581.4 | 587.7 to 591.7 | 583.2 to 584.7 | -0.126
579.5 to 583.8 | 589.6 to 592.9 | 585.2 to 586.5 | -0.051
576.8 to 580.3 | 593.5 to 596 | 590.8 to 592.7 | 0.121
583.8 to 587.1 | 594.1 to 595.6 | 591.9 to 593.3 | 0.077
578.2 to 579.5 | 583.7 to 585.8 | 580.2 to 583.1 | -0.008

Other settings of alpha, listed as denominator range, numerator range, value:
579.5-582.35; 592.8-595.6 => 1.08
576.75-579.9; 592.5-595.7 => 1.11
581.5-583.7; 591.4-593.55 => 1.03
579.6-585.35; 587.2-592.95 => 0.92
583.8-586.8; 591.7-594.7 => 1.02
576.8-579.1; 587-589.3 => 0.96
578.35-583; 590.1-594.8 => 1.04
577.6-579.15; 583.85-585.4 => 1.11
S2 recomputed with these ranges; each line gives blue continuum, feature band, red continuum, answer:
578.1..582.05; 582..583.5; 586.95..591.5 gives -0.02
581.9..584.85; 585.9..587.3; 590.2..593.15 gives -0.01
